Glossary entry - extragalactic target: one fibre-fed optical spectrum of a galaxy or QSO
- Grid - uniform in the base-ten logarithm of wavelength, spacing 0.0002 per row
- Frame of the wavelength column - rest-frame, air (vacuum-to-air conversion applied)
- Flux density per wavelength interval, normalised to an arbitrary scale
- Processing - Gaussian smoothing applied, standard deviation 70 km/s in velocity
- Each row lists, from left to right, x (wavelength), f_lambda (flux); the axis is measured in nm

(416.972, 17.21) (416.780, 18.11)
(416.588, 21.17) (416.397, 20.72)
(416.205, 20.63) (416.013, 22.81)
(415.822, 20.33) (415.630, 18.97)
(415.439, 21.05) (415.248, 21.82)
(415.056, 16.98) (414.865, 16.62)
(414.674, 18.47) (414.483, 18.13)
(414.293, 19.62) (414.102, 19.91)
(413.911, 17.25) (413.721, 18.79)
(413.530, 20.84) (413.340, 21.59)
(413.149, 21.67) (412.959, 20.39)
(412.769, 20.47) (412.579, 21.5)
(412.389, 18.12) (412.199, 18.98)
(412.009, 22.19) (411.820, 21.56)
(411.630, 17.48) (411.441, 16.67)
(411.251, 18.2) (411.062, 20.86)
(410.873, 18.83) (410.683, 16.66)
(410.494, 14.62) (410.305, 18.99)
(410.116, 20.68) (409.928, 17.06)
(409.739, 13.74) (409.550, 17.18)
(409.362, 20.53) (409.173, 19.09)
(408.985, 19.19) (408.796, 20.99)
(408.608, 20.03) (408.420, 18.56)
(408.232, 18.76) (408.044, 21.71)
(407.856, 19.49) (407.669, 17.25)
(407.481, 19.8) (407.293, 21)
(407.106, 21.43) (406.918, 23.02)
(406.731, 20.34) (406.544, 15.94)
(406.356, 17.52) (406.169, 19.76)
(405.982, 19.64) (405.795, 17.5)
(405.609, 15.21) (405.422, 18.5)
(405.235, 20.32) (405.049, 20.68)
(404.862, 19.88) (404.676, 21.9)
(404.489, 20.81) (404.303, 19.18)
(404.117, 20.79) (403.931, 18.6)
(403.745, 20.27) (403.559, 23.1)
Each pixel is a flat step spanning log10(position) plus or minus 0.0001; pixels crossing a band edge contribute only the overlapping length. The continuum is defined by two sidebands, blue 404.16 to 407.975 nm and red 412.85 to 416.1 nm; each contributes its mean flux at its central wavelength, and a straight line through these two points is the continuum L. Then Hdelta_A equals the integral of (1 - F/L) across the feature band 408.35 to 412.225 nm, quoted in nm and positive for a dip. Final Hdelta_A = 0.185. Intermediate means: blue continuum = 19.5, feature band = 18.7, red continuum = 19.7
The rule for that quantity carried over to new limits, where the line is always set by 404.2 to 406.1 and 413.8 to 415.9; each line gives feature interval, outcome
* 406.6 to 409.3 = -0.10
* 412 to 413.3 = -0.09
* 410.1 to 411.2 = 0.05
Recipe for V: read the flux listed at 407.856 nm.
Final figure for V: 19.49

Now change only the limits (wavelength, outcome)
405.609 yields 15.21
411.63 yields 17.48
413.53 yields 20.84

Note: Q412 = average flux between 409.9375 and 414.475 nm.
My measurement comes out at 19.3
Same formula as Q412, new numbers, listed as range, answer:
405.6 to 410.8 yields 18.8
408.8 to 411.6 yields 18.1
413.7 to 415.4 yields 18.7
